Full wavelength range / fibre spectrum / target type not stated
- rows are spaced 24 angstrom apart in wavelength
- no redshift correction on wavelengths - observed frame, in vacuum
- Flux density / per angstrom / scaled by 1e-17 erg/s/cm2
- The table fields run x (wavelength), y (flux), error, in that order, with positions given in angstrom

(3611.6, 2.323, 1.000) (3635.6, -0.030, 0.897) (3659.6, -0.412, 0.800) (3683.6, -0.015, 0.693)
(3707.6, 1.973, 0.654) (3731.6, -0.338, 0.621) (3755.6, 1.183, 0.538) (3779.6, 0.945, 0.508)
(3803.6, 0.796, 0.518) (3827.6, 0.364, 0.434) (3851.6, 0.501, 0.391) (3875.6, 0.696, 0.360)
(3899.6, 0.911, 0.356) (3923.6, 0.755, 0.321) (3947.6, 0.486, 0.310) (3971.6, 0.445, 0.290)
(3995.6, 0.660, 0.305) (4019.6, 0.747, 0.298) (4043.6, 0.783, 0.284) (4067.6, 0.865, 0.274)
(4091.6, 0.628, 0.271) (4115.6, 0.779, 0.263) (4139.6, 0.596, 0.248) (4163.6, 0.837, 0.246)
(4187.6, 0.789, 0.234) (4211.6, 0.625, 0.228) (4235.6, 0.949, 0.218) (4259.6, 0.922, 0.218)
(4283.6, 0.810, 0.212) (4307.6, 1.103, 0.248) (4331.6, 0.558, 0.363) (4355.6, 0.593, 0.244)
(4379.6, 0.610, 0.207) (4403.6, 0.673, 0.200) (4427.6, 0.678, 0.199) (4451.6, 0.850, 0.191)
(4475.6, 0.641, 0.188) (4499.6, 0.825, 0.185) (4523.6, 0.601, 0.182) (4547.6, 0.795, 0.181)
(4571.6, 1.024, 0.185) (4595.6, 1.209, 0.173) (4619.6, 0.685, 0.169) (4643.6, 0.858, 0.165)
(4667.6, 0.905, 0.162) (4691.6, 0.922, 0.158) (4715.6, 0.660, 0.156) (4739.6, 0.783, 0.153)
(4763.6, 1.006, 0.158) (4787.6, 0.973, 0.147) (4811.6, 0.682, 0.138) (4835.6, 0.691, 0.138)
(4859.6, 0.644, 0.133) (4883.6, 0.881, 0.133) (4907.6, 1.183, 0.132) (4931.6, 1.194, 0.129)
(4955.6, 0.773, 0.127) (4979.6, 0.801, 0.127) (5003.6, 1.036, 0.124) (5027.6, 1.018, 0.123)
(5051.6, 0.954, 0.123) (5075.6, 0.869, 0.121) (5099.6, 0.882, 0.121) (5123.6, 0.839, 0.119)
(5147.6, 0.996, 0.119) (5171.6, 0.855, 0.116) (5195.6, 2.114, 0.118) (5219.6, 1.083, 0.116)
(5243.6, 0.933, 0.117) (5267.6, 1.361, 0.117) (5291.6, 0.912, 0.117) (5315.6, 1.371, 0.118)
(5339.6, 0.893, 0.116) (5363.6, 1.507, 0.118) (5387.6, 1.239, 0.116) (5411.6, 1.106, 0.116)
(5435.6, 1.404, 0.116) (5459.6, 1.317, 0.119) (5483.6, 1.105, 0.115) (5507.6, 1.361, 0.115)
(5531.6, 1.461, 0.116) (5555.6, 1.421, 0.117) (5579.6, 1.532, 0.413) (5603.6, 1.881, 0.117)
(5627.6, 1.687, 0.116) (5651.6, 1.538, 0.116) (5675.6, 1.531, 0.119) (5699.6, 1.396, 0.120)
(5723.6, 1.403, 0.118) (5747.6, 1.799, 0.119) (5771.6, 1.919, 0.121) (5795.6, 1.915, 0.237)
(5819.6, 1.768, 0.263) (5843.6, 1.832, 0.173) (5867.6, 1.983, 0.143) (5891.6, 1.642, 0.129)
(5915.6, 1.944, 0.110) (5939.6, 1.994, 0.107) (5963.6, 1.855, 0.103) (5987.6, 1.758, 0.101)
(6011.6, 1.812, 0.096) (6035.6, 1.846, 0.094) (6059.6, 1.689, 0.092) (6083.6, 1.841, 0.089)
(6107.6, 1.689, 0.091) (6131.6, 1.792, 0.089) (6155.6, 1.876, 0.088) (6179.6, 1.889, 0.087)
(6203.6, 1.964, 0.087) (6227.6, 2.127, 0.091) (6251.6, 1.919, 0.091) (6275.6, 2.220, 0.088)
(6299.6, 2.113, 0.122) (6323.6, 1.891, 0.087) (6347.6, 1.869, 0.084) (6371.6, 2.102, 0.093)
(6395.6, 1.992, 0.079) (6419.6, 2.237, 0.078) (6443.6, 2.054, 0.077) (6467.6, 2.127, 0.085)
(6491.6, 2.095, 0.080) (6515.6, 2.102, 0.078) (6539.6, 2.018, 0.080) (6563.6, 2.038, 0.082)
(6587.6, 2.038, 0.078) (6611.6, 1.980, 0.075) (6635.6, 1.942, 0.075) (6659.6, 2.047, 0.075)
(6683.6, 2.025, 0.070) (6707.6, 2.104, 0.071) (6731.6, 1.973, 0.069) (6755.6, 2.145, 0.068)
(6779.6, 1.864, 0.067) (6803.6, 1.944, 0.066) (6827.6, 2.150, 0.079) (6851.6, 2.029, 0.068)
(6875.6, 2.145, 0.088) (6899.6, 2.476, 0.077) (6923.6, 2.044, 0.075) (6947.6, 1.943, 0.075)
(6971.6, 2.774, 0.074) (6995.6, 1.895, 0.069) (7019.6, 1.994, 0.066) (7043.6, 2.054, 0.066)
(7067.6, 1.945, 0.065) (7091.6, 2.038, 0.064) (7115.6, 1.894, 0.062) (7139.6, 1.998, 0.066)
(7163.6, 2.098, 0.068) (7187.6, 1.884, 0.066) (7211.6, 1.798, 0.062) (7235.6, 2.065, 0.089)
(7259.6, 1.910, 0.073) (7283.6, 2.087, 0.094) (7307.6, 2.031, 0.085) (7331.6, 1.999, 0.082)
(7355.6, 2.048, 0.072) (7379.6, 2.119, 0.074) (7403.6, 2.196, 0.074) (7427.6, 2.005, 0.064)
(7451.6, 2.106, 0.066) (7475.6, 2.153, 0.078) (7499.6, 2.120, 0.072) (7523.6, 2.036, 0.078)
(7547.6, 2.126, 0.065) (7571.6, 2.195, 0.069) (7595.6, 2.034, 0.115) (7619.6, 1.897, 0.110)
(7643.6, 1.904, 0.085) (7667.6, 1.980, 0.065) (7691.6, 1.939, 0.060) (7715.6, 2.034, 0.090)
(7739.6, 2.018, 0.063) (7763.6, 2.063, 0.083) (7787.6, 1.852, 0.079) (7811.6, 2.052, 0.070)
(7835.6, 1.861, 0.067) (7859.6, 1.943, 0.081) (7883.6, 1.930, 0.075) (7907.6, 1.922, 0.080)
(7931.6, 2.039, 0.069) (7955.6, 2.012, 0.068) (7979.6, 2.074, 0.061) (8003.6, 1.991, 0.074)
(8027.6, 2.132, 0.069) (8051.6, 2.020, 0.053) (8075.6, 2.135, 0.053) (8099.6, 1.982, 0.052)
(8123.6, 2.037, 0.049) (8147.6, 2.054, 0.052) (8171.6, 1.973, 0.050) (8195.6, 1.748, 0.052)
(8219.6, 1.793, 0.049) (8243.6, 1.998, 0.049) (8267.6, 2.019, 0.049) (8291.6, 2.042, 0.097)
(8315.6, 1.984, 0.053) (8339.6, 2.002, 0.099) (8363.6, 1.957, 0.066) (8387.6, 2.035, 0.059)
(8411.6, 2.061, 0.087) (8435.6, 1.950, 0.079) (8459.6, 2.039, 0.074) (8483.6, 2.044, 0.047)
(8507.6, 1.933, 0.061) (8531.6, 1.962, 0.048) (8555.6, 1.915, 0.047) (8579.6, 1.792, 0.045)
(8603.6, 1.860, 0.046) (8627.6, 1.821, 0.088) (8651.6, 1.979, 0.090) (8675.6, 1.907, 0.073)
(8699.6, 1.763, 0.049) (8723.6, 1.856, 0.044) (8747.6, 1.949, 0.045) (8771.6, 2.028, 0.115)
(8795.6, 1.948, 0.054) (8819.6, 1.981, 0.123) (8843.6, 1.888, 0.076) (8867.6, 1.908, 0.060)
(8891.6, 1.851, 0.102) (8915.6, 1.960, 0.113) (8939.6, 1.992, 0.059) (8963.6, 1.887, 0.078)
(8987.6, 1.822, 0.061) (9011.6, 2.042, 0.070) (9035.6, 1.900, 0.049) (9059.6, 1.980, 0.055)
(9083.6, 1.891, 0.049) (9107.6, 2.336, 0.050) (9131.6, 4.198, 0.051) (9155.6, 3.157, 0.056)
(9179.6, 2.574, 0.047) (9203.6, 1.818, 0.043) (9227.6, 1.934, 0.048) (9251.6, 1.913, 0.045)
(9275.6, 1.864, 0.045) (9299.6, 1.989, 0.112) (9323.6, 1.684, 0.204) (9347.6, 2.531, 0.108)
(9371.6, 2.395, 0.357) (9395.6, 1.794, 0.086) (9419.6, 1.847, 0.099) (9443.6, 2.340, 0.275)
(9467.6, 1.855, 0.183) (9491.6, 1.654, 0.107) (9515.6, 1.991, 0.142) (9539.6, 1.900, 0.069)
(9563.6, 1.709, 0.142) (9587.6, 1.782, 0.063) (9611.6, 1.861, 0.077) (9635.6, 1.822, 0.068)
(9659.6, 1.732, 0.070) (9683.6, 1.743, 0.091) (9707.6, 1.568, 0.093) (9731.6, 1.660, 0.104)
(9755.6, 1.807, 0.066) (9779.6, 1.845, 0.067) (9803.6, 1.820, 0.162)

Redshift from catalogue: 0.39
